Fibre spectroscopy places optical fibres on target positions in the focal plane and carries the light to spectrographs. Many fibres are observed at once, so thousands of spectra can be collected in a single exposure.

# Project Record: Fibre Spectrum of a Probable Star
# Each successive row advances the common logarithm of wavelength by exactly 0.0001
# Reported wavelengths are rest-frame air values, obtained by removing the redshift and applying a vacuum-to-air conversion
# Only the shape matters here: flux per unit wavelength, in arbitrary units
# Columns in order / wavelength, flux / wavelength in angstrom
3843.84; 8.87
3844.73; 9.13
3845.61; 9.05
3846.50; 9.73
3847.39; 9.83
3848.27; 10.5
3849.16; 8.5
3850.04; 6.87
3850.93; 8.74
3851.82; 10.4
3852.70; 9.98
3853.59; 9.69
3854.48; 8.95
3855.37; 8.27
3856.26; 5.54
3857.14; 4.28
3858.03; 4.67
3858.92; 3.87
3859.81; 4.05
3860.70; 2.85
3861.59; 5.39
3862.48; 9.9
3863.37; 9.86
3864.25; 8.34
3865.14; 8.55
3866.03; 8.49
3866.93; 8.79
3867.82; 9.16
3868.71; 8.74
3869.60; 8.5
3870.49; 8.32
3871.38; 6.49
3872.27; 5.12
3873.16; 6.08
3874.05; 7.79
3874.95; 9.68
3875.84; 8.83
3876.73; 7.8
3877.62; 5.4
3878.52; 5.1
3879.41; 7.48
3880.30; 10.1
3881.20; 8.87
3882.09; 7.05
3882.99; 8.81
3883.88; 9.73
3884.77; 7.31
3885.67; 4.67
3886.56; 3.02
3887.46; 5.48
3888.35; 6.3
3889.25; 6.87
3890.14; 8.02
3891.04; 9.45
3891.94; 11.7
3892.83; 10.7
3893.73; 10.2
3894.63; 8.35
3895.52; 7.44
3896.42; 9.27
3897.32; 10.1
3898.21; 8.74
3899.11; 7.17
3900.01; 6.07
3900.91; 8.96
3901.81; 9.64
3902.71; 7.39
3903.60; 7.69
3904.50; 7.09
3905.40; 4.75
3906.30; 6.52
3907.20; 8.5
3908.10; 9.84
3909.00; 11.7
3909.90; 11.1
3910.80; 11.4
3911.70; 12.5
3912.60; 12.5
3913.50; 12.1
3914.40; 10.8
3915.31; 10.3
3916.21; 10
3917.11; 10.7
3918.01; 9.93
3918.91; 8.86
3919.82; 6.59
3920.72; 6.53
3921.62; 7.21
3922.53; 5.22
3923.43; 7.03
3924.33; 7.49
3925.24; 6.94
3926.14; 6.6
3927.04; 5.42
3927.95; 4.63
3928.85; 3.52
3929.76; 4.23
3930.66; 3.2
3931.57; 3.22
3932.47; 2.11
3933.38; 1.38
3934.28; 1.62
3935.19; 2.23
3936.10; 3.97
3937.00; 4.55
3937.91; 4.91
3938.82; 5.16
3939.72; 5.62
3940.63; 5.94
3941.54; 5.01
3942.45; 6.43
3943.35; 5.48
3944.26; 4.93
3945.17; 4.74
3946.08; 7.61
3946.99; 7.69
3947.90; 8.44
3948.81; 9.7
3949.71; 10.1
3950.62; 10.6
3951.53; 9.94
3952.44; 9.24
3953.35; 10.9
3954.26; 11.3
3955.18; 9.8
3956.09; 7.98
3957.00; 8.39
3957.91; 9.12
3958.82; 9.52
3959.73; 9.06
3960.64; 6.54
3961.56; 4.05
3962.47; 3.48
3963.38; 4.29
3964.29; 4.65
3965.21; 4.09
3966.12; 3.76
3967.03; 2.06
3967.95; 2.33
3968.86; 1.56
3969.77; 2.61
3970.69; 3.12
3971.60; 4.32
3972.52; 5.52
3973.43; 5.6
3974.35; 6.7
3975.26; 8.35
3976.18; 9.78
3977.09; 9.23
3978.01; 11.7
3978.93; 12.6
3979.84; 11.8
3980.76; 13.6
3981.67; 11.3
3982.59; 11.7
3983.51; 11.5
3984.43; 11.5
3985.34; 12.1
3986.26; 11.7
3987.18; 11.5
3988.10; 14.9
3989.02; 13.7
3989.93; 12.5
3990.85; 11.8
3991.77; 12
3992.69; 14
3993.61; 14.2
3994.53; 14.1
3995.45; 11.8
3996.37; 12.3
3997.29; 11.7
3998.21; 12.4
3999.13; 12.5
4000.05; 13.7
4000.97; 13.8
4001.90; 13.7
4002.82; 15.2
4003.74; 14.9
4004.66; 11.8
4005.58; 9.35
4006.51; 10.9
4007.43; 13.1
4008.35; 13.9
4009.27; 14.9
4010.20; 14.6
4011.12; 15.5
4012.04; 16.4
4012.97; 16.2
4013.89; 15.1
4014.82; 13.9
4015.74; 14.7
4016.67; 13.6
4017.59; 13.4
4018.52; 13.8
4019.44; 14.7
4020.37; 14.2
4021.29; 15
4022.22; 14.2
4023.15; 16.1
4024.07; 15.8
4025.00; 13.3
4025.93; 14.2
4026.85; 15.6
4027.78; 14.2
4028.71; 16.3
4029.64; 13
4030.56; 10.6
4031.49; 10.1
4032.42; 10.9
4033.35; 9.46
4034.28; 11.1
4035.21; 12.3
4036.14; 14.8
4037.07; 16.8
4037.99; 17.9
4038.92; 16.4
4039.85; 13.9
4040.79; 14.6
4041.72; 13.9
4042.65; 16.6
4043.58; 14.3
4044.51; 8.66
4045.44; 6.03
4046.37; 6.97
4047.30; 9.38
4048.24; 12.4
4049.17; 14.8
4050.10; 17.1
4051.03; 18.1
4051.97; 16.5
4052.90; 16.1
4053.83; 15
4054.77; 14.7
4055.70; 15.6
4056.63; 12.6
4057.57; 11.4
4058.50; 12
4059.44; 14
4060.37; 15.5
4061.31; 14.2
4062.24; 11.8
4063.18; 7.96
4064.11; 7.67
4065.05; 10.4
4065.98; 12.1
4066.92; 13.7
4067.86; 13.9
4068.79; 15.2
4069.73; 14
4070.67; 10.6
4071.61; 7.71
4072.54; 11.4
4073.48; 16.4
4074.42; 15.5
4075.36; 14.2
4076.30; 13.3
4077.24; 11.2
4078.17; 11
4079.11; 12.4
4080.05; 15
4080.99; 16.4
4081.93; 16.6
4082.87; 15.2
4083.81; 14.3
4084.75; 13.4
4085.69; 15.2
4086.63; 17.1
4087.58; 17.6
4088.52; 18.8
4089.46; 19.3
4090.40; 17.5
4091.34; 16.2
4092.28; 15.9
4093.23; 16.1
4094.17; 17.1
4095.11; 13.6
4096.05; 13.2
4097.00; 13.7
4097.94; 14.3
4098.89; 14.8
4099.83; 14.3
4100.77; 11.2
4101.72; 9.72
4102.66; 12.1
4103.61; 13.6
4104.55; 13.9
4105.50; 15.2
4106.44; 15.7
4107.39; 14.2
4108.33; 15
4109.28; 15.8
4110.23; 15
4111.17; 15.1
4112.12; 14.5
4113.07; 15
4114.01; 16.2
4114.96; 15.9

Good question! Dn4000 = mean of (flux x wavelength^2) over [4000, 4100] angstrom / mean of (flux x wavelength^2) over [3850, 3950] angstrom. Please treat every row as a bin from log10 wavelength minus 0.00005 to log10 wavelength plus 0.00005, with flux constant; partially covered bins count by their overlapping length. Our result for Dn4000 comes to 2.04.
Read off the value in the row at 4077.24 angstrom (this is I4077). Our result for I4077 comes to 11.2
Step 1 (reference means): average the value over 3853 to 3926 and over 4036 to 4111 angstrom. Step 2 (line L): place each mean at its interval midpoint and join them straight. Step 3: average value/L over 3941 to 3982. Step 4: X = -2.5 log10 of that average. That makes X 0.38 mag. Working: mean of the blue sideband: 8.03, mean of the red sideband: 14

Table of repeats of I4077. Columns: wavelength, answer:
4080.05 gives 15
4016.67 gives 13.6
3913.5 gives 12.1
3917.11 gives 10.7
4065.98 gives 12.1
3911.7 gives 12.5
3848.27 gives 10.5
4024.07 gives 15.8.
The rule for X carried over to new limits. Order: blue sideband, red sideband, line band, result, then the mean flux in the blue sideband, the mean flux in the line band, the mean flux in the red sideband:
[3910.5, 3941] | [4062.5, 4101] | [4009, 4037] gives -0.24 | 6.57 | 14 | 14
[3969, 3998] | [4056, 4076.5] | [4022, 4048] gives -0.12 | 10.5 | 13.1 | 12.5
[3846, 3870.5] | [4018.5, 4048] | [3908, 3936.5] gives 0.33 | 7.88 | 7.18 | 13.3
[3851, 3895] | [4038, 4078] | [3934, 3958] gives 0.35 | 7.62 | 7.1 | 13.1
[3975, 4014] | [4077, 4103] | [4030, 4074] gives 0.09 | 12.8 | 12.9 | 14.8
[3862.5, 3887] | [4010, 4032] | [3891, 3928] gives 0.06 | 7.75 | 8.73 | 14.3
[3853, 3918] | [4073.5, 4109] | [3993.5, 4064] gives -0.07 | 8.14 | 13.6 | 14.7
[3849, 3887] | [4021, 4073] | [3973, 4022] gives -0.10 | 7.44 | 12.8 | 13.2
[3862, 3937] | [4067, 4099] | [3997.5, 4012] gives -0.15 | 7.63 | 13.4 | 14.6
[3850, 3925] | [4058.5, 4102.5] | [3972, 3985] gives 0.08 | 8.1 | 10.1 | 13.9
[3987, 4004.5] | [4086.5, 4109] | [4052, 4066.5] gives 0.12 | 13.2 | 12.9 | 15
